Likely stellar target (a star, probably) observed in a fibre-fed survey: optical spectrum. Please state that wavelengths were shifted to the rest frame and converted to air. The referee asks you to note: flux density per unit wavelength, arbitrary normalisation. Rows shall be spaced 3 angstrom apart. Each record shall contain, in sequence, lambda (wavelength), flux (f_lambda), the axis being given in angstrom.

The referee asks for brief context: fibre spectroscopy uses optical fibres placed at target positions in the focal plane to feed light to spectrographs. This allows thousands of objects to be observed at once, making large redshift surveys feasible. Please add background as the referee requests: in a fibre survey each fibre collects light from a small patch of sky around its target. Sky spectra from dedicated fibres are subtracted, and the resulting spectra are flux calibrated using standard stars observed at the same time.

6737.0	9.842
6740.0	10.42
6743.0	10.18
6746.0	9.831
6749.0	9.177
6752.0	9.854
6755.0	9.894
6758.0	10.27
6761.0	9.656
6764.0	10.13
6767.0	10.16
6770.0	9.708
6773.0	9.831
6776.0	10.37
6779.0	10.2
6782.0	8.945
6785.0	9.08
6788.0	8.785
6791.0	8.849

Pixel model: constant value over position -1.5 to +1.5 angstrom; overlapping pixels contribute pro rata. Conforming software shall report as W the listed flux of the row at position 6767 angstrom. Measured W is 10.16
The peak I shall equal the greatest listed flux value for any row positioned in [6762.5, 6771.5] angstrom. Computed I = 10.16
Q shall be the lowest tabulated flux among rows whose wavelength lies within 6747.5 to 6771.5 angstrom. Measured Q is 9.177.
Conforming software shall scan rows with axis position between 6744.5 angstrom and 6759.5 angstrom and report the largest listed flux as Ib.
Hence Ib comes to 10.27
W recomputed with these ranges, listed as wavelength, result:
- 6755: 9.894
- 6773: 9.831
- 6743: 10.18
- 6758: 10.27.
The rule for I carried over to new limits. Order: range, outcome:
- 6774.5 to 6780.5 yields 10.37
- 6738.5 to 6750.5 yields 10.42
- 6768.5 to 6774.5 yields 9.831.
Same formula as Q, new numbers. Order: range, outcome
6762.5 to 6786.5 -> 8.945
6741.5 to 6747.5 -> 9.831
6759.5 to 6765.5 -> 9.656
